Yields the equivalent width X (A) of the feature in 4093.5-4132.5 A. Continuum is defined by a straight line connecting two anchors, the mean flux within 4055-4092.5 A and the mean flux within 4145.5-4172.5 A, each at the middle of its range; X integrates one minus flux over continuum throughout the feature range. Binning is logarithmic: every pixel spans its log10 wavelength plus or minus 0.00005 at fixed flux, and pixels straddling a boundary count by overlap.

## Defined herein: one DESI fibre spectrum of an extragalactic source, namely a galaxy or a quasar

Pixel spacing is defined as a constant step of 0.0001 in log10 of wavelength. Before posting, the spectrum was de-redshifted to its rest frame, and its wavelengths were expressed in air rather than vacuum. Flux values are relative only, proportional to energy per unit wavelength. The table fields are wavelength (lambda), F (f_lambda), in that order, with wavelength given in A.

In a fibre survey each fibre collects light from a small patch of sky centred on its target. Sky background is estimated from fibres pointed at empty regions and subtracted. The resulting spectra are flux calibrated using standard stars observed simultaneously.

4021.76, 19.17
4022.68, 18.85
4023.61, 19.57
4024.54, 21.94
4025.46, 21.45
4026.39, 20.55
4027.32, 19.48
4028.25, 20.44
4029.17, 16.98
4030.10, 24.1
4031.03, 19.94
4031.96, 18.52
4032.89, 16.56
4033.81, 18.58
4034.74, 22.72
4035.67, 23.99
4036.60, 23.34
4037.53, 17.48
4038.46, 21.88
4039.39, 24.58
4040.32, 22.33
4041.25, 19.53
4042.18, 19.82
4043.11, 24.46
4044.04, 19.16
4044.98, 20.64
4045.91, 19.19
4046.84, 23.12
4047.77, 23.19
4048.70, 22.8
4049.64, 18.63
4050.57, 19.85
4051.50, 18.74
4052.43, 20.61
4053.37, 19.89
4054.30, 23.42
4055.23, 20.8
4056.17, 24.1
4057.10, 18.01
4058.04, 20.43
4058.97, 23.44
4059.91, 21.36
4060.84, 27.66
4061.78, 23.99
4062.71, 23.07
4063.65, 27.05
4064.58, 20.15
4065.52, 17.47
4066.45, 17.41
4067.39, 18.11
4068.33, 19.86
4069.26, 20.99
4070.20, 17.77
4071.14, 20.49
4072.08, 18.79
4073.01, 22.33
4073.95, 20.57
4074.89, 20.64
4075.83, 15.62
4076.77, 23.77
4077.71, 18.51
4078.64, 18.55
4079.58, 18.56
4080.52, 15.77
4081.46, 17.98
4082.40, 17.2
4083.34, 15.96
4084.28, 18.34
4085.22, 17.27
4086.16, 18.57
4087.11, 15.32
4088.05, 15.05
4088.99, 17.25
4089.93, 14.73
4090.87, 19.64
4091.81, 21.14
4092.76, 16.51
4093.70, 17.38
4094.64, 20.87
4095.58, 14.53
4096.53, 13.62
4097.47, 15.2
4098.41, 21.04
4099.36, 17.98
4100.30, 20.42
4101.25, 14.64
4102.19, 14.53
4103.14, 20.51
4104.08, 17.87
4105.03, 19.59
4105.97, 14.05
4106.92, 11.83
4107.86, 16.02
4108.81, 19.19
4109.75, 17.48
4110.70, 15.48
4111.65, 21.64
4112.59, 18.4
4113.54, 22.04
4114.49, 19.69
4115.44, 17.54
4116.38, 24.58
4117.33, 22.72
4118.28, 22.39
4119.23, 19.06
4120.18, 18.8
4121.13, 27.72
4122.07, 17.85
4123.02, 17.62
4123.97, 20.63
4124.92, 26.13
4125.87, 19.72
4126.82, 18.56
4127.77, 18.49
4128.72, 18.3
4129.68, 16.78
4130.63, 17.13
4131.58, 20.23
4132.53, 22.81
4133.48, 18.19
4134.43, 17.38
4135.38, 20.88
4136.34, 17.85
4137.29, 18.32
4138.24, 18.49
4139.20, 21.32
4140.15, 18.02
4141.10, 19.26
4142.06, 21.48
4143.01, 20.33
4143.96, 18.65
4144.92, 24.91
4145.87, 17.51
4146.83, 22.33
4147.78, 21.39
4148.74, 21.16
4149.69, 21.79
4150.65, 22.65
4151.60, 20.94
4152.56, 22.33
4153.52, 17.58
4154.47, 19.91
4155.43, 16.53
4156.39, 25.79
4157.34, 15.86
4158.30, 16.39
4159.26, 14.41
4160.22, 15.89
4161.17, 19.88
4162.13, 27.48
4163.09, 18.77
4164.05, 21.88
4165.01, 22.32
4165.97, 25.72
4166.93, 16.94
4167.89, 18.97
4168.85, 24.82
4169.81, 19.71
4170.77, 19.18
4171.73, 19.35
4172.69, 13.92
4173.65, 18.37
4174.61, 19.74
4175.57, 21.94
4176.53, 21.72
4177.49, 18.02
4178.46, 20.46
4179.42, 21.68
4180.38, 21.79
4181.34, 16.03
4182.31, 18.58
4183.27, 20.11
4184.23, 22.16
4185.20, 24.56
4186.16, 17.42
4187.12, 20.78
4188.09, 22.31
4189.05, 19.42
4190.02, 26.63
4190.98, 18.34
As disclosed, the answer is 2.1 A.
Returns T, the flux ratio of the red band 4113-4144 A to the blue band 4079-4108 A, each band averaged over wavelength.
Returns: 1.2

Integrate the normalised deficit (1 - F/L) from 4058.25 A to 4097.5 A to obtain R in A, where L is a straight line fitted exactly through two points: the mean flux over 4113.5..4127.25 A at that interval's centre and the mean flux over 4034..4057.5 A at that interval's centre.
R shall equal 3.9 A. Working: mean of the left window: 21.3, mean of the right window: 21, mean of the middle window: 19.1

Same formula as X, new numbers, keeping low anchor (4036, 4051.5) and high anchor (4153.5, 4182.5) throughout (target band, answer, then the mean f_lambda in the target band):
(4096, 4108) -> 2.2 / 16.7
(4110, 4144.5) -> 0.6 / 19.8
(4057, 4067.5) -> -0.4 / 21.7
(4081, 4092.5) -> 1.8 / 17.3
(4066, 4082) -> 1.3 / 19.2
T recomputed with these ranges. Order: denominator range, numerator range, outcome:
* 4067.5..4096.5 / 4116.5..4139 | 1.09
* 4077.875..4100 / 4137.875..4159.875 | 1.15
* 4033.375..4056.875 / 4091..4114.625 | 0.83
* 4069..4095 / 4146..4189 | 1.10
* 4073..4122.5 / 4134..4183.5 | 1.09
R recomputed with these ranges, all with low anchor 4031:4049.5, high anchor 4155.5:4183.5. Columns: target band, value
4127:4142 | 0.88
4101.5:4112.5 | 1.79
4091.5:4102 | 1.58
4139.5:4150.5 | -0.36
